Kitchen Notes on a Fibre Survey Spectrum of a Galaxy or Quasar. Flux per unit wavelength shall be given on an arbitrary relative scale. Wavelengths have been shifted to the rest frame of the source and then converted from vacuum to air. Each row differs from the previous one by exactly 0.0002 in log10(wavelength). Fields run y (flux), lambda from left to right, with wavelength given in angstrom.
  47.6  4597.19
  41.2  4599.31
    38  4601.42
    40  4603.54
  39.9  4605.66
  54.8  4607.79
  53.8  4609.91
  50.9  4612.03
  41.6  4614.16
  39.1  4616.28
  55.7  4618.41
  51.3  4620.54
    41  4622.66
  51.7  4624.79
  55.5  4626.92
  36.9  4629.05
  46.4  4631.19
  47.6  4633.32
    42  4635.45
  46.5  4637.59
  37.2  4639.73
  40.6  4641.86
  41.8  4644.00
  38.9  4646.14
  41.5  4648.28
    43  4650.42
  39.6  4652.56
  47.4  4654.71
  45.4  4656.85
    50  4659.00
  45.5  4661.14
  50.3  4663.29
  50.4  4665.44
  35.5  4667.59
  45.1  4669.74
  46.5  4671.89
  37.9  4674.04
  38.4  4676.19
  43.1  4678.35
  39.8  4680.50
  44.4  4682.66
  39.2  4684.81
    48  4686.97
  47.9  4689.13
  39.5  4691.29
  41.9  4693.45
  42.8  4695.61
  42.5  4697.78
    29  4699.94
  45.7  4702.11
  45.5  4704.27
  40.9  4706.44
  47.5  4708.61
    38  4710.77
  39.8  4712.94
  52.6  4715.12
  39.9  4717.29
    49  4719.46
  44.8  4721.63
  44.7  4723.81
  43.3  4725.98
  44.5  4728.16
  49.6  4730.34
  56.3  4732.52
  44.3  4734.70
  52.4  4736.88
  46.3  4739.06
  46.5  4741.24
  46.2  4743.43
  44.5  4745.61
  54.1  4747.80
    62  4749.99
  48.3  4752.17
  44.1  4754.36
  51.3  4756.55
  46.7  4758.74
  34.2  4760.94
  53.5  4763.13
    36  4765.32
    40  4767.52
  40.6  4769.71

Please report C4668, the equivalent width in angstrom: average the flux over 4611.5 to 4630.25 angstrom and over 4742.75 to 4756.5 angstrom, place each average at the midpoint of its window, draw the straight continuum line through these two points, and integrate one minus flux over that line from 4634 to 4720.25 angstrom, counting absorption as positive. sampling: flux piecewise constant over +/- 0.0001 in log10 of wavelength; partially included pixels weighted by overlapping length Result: 9.5 angstrom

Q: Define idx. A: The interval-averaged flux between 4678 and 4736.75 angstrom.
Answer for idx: 44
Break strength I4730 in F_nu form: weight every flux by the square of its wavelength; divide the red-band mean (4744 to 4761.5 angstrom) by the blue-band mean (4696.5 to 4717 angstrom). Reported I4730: 1.2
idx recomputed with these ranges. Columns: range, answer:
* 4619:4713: 43.5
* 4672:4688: 41.8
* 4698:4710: 41.7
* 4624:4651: 43.7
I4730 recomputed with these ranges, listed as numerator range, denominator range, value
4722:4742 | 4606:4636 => 1.04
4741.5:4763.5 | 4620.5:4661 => 1.14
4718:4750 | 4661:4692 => 1.13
